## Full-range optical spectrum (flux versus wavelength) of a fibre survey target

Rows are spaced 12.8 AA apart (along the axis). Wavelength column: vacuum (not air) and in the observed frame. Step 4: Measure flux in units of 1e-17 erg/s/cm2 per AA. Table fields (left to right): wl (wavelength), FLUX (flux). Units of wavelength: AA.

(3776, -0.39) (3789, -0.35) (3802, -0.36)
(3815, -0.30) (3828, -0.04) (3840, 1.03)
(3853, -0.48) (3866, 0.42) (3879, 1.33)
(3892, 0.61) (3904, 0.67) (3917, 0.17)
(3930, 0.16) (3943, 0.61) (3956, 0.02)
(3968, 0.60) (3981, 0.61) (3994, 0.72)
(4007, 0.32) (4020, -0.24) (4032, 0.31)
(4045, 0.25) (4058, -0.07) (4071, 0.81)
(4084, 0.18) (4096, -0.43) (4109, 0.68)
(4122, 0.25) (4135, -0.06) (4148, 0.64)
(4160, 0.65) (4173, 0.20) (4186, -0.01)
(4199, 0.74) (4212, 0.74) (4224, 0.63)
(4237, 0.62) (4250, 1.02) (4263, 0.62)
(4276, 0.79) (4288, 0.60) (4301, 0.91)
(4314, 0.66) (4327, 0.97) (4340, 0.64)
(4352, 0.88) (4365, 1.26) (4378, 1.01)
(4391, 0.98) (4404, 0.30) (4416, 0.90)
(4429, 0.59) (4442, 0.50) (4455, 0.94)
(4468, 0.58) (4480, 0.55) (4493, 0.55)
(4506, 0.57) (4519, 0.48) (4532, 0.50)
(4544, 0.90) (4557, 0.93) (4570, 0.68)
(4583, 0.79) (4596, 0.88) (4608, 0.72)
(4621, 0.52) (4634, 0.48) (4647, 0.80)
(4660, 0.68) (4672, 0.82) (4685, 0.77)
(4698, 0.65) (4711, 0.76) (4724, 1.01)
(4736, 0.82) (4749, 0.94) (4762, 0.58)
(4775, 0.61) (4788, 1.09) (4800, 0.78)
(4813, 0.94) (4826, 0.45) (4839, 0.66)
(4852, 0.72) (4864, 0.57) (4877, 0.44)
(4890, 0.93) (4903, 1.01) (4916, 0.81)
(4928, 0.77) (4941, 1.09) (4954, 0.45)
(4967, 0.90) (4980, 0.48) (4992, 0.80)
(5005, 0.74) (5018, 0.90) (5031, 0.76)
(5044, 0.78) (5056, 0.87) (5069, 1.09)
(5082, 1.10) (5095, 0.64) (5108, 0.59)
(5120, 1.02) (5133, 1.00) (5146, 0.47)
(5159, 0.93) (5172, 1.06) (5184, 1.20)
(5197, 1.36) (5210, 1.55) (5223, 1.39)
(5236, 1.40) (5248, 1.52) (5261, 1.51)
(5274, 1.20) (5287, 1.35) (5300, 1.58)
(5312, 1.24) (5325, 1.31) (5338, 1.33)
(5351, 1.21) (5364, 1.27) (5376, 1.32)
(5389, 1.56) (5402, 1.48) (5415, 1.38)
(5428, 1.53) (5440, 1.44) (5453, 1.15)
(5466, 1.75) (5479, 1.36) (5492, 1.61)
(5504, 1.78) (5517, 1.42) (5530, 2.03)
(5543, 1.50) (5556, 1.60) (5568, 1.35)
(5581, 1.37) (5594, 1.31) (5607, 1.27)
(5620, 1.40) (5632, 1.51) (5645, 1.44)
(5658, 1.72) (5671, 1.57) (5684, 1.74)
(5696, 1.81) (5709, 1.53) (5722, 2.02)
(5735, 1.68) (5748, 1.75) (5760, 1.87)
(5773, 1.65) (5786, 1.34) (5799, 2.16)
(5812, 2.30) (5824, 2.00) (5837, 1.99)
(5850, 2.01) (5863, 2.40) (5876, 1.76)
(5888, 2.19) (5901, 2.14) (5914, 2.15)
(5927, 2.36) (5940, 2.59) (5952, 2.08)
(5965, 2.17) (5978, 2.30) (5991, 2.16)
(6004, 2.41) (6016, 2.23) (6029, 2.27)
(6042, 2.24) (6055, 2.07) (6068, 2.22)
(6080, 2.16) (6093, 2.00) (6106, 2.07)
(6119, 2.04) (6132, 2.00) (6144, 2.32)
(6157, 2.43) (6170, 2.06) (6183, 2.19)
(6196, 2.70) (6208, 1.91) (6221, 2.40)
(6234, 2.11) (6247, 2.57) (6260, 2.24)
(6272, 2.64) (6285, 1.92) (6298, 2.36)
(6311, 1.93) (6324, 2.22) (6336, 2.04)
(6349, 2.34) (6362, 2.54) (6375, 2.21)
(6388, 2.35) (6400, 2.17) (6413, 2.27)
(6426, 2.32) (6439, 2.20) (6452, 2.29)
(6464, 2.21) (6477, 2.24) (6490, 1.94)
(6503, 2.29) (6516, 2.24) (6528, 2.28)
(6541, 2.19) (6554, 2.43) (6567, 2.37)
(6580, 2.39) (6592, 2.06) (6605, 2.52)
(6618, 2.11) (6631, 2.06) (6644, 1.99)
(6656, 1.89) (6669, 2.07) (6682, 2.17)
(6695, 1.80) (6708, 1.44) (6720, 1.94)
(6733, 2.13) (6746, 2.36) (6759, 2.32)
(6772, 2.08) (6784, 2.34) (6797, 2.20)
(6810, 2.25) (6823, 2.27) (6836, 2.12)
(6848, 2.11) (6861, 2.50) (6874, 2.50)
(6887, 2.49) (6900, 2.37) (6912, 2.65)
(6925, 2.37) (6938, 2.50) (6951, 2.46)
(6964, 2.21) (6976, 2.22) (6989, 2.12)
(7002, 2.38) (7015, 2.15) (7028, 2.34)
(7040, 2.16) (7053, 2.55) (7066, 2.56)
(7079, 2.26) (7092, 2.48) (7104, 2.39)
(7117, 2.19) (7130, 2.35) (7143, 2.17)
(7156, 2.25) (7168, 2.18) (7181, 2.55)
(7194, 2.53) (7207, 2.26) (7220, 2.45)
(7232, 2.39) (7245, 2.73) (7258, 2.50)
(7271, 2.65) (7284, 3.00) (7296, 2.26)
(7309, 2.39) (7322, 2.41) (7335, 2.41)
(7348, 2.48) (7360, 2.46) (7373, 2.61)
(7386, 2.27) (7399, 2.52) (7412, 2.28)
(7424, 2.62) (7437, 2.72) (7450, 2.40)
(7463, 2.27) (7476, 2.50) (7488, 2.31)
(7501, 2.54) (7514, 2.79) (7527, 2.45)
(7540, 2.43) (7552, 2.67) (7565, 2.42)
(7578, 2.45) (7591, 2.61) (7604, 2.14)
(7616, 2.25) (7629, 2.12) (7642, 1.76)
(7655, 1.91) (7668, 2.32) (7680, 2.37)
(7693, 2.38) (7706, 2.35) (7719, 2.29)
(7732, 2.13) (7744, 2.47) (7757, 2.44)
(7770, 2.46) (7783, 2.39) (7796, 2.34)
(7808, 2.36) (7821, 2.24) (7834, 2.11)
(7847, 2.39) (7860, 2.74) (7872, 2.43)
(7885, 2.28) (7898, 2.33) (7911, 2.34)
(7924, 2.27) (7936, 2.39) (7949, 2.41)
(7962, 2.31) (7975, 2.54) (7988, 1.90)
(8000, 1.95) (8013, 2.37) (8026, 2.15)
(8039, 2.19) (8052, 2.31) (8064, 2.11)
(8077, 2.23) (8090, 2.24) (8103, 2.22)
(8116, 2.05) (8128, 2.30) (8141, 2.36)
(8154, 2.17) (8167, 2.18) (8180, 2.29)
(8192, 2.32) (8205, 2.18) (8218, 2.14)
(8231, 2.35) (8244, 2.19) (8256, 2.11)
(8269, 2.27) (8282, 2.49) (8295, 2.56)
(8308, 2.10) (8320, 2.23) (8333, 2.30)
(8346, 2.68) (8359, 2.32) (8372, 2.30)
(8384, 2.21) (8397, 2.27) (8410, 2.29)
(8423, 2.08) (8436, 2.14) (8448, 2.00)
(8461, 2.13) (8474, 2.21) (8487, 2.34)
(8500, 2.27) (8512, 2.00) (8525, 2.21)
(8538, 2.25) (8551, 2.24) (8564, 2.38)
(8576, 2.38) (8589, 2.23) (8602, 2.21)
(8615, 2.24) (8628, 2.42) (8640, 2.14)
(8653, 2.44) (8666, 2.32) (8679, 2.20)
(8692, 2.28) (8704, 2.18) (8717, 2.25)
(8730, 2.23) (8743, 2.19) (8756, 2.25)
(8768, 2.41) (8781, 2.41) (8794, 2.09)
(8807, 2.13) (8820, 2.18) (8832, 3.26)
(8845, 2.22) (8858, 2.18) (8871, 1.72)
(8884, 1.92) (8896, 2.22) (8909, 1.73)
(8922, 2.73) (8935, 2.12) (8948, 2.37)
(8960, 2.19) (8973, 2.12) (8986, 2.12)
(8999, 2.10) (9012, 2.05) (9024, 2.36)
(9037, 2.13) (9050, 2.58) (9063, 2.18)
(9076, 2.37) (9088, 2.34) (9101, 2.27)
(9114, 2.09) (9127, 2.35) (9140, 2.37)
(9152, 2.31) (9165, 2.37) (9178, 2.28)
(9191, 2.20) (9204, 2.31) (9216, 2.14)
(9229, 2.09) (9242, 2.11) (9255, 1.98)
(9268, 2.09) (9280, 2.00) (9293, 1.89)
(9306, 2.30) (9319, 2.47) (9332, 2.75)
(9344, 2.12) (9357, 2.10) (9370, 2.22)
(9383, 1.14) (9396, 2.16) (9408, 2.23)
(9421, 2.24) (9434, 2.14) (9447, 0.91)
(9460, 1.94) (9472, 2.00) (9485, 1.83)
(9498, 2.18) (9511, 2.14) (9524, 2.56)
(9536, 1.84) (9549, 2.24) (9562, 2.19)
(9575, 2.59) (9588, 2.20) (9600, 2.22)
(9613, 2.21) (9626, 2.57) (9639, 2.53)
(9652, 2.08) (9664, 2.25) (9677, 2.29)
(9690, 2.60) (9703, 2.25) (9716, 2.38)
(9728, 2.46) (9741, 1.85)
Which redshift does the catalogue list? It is 0.30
